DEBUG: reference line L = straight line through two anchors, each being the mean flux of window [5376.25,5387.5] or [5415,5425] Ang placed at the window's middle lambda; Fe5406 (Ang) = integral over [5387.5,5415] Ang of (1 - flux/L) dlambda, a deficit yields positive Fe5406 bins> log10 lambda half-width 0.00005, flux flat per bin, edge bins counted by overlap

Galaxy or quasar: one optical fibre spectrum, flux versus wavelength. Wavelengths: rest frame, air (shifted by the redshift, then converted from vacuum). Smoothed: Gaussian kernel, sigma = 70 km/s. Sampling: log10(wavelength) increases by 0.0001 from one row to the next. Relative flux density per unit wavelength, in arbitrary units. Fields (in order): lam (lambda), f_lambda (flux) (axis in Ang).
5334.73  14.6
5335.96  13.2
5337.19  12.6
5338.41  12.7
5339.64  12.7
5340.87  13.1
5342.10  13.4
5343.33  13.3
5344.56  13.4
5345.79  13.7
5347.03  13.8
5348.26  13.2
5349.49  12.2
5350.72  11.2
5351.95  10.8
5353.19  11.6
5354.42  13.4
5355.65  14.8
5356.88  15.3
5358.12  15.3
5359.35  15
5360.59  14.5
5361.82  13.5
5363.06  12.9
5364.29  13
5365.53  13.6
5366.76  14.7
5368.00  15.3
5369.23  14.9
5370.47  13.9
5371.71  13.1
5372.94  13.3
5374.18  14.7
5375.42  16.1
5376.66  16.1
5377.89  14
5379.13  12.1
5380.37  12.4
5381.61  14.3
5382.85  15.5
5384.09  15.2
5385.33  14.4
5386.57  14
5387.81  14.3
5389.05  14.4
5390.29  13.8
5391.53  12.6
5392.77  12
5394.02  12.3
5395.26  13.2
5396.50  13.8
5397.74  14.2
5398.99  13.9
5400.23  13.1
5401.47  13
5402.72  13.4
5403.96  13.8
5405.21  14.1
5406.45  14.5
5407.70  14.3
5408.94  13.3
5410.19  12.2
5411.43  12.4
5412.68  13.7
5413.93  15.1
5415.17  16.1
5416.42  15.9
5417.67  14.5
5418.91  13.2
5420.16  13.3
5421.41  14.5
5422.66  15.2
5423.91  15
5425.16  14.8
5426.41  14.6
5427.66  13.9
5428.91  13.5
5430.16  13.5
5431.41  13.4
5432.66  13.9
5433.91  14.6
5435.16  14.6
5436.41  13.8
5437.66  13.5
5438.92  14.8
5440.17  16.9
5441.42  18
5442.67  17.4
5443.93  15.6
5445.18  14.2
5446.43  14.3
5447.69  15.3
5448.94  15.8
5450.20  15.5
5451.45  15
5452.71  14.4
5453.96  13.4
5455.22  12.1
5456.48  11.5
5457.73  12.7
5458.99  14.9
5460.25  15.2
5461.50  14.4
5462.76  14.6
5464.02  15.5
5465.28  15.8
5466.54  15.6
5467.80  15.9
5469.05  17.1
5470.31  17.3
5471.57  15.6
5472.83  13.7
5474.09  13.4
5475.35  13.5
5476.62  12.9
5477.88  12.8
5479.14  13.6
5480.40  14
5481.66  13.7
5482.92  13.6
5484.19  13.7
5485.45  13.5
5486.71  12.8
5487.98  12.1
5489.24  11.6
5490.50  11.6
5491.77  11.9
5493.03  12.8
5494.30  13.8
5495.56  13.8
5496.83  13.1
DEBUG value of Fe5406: 1.7 Ang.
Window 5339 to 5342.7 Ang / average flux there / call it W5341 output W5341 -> 13.1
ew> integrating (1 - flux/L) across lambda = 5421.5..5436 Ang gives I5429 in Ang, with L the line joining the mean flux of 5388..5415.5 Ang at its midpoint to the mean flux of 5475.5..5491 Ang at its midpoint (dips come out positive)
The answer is -0.9 Ang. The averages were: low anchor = 13.6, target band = 14.3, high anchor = 13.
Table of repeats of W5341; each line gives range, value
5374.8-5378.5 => 15.4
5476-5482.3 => 13.4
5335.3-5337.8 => 12.9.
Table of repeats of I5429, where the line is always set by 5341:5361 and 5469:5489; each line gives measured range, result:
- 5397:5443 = -2.3 Ang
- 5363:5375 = -0.5 Ang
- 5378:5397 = -0.1 Ang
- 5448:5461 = -0.3 Ang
